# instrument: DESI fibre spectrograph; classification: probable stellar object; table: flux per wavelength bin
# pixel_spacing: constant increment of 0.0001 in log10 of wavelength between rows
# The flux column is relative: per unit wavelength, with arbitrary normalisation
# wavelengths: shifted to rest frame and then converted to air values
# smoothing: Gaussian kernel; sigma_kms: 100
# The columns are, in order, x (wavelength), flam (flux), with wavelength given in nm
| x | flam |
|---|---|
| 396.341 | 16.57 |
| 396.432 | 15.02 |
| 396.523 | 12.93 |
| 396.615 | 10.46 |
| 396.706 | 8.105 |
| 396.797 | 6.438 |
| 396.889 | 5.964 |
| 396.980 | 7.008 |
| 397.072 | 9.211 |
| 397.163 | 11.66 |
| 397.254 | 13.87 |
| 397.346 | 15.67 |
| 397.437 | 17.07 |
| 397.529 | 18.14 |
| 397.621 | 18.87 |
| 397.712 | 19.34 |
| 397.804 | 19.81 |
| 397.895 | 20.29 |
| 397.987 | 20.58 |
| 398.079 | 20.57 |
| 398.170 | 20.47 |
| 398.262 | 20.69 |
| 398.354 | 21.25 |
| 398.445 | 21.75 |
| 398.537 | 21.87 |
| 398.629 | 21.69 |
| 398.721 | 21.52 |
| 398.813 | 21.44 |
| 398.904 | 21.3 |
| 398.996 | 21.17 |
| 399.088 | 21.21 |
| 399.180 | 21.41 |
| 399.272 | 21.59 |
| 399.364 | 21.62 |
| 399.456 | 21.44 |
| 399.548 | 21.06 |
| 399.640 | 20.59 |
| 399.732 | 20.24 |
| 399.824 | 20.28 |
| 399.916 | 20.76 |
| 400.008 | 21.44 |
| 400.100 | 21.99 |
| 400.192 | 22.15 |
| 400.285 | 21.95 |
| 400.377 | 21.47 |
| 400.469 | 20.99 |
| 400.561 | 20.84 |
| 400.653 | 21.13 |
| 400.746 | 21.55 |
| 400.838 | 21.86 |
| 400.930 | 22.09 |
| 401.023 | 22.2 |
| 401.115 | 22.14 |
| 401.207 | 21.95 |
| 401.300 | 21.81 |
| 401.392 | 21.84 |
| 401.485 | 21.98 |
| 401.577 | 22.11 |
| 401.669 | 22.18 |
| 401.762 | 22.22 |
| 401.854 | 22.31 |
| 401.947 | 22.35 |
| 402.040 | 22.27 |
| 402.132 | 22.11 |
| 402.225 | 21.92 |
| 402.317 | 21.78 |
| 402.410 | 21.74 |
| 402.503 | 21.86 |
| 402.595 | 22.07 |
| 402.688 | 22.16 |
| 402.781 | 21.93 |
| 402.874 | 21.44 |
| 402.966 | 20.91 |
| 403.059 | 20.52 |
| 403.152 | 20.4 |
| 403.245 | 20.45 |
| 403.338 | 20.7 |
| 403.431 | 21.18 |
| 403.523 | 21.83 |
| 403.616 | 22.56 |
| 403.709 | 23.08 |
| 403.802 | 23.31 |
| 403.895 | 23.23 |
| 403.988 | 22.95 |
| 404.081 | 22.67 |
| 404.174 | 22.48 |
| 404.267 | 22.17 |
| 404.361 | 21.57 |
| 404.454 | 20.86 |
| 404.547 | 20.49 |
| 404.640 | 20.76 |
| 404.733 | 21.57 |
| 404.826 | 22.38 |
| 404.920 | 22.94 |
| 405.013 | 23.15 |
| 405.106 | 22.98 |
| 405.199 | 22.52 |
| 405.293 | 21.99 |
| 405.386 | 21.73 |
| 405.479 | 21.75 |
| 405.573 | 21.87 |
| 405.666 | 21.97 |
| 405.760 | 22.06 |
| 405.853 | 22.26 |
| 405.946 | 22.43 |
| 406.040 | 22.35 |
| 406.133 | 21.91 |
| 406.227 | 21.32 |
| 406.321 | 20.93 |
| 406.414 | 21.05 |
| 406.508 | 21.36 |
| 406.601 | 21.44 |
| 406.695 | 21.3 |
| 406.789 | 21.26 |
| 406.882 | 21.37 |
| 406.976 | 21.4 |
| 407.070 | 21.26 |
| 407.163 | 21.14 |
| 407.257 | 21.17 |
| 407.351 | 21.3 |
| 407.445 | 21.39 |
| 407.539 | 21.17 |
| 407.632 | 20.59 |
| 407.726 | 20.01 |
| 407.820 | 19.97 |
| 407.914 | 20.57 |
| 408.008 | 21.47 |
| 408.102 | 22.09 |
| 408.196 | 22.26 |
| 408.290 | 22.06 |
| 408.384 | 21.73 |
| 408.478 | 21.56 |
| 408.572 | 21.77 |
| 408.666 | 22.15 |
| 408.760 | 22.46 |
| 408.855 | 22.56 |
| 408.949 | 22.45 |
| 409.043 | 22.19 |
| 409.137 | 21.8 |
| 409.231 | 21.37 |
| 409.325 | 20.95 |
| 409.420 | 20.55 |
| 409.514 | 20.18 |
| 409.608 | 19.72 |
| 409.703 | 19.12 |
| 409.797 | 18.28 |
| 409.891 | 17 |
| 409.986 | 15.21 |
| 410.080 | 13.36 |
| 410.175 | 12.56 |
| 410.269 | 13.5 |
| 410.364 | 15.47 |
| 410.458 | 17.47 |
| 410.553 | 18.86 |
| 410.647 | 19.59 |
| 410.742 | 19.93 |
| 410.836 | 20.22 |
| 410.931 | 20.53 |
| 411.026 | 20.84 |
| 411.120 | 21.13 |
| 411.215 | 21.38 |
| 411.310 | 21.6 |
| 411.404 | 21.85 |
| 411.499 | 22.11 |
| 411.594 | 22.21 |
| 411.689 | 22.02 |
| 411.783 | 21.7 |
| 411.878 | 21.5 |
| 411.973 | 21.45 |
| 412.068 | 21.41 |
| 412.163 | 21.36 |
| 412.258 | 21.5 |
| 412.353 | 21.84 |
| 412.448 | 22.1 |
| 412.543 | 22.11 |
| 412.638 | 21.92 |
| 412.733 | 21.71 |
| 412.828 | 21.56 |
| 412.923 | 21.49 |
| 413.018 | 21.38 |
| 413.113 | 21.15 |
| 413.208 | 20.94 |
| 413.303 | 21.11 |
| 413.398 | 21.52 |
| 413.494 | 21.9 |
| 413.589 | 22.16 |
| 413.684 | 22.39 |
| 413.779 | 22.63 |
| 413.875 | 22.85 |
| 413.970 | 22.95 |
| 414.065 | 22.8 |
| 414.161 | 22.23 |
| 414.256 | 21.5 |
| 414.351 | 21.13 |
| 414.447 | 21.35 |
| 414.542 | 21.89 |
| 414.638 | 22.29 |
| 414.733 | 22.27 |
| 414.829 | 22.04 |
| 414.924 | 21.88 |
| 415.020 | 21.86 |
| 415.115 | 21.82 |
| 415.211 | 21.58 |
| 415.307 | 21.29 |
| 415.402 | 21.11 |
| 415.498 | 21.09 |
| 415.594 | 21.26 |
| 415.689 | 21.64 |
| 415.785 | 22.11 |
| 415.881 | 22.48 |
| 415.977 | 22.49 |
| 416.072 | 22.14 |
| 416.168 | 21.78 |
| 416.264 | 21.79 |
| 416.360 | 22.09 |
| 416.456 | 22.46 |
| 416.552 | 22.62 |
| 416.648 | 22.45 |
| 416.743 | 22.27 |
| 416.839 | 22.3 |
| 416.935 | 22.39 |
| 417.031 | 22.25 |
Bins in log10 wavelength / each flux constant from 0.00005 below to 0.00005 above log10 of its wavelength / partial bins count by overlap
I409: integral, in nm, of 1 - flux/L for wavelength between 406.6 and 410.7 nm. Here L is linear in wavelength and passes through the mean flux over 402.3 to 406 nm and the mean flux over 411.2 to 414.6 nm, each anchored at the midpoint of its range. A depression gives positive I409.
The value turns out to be 0.33 nm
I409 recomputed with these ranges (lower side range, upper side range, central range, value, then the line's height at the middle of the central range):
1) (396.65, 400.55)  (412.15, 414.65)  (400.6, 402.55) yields -0.26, 19.3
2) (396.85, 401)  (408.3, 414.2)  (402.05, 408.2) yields -0.47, 20.1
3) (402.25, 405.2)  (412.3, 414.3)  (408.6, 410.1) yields 0.12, 21.9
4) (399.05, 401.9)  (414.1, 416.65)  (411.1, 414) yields 0.00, 21.8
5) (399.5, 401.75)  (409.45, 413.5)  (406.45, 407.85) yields -0.03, 20.7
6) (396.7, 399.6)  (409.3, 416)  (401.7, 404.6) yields -0.43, 19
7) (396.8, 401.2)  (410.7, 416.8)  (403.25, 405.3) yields -0.18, 20.3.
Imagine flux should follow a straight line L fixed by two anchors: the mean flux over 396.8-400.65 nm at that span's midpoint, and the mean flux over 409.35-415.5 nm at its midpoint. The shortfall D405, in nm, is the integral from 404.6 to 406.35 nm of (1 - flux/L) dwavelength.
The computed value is -0.19 nm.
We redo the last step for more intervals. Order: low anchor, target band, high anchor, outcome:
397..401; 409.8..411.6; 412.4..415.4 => 0.24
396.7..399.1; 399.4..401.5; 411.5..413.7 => -0.38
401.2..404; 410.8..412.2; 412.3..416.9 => 0.03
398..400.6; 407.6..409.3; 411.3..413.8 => 0.00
